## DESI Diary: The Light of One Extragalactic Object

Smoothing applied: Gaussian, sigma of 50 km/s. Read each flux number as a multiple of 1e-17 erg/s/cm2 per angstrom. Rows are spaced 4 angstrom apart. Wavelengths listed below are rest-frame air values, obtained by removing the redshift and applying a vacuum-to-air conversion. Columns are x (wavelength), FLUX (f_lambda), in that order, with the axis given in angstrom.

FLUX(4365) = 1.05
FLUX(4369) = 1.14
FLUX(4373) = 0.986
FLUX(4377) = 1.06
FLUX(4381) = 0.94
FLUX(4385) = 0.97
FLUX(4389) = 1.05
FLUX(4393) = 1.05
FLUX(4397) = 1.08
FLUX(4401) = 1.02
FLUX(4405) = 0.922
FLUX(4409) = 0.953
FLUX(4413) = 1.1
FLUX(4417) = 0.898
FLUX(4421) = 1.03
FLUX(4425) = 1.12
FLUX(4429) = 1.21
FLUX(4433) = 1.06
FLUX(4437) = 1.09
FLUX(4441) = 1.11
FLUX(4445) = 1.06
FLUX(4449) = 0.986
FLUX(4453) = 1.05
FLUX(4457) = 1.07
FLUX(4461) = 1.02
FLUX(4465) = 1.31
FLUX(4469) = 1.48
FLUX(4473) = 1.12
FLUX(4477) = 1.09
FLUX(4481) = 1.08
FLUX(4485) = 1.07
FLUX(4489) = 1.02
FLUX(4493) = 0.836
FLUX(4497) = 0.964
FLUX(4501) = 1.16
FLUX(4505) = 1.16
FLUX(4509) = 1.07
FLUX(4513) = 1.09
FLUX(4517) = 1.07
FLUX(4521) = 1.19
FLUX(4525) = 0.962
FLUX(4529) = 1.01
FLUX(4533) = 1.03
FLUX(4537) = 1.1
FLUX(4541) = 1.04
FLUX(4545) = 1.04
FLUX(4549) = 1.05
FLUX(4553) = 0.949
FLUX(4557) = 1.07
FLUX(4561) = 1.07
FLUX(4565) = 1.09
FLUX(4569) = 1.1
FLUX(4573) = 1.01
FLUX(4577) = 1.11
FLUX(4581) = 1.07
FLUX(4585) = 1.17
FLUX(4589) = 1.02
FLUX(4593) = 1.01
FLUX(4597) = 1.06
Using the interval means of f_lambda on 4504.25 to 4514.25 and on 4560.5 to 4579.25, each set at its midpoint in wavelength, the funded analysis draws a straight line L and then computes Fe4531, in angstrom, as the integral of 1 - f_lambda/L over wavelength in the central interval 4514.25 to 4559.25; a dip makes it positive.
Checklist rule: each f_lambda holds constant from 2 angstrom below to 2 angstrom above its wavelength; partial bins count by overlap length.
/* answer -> 1.76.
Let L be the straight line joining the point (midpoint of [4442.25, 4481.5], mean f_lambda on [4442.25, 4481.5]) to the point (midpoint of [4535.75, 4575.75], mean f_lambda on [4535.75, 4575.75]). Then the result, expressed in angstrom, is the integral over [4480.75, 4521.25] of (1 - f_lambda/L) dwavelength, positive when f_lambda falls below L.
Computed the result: 1.4 angstrom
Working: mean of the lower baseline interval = 1.13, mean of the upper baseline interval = 1.05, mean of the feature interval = 1.06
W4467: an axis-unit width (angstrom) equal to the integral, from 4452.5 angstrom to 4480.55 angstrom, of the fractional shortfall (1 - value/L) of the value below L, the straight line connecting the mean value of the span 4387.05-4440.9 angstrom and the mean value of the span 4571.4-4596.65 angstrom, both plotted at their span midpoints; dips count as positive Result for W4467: -3.0 angstrom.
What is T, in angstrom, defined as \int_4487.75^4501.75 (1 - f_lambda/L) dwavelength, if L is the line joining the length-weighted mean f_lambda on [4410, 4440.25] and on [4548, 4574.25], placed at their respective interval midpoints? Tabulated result 1.1 angstrom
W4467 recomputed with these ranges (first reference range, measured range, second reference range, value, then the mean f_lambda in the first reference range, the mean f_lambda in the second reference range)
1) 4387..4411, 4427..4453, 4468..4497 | -1.0 angstrom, 1.01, 1.08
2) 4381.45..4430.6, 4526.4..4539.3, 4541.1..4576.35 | 0.0 angstrom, 1.03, 1.05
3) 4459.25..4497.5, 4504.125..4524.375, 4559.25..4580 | -0.2 angstrom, 1.1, 1.08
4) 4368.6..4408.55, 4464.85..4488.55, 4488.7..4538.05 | -3.0 angstrom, 1.01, 1.05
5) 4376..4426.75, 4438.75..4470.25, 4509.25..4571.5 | -3.0 angstrom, 1.01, 1.06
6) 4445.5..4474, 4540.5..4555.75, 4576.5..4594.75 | 1.0 angstrom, 1.14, 1.07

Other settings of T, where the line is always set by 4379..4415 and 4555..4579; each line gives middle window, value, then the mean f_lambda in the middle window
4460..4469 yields -1.87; 1.25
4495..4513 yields -0.65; 1.09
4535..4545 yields 0.01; 1.06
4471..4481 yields -0.58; 1.1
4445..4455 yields 0.03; 1.03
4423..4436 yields -1.33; 1.13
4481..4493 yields 0.32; 1.02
